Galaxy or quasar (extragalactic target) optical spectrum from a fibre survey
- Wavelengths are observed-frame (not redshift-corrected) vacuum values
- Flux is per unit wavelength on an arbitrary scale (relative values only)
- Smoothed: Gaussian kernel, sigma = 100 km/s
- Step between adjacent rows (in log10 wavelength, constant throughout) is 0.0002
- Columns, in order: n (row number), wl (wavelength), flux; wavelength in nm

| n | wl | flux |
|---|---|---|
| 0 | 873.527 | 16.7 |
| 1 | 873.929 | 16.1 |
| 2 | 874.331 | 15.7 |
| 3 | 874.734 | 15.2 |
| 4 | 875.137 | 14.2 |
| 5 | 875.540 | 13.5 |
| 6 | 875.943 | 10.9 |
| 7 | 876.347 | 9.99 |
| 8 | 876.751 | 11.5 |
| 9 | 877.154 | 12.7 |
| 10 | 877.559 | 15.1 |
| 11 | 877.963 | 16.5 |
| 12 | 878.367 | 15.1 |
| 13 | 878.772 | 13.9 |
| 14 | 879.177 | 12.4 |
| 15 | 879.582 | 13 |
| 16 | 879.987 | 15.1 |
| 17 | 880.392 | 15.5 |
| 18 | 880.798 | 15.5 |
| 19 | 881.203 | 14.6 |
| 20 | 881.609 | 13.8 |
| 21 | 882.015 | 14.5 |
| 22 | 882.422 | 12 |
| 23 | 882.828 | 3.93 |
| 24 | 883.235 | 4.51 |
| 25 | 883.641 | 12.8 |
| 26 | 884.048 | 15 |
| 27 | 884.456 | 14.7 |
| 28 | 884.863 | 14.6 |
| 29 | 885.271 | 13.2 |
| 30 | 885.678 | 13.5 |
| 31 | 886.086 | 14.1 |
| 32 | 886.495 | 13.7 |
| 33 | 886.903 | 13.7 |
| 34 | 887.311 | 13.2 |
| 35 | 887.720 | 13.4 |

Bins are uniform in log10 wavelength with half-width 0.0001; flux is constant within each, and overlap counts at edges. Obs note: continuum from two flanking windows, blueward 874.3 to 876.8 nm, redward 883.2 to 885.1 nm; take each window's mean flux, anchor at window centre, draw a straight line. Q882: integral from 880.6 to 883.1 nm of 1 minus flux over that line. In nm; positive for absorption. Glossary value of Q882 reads 0.16 nm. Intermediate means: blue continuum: 12.9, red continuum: 13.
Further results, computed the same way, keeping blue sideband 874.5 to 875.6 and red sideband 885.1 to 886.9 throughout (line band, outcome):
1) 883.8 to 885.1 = -0.085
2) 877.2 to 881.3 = -0.134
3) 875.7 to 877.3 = 0.341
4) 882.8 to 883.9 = 0.465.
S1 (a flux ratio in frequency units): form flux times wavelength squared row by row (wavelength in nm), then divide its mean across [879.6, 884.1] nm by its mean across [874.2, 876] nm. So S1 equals 0.9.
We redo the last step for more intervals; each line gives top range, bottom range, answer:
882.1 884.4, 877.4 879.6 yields 0.72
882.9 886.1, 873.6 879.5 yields 0.91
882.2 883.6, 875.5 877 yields 0.68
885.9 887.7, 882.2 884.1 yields 1.48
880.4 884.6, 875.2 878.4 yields 0.95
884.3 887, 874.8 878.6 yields 1.06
